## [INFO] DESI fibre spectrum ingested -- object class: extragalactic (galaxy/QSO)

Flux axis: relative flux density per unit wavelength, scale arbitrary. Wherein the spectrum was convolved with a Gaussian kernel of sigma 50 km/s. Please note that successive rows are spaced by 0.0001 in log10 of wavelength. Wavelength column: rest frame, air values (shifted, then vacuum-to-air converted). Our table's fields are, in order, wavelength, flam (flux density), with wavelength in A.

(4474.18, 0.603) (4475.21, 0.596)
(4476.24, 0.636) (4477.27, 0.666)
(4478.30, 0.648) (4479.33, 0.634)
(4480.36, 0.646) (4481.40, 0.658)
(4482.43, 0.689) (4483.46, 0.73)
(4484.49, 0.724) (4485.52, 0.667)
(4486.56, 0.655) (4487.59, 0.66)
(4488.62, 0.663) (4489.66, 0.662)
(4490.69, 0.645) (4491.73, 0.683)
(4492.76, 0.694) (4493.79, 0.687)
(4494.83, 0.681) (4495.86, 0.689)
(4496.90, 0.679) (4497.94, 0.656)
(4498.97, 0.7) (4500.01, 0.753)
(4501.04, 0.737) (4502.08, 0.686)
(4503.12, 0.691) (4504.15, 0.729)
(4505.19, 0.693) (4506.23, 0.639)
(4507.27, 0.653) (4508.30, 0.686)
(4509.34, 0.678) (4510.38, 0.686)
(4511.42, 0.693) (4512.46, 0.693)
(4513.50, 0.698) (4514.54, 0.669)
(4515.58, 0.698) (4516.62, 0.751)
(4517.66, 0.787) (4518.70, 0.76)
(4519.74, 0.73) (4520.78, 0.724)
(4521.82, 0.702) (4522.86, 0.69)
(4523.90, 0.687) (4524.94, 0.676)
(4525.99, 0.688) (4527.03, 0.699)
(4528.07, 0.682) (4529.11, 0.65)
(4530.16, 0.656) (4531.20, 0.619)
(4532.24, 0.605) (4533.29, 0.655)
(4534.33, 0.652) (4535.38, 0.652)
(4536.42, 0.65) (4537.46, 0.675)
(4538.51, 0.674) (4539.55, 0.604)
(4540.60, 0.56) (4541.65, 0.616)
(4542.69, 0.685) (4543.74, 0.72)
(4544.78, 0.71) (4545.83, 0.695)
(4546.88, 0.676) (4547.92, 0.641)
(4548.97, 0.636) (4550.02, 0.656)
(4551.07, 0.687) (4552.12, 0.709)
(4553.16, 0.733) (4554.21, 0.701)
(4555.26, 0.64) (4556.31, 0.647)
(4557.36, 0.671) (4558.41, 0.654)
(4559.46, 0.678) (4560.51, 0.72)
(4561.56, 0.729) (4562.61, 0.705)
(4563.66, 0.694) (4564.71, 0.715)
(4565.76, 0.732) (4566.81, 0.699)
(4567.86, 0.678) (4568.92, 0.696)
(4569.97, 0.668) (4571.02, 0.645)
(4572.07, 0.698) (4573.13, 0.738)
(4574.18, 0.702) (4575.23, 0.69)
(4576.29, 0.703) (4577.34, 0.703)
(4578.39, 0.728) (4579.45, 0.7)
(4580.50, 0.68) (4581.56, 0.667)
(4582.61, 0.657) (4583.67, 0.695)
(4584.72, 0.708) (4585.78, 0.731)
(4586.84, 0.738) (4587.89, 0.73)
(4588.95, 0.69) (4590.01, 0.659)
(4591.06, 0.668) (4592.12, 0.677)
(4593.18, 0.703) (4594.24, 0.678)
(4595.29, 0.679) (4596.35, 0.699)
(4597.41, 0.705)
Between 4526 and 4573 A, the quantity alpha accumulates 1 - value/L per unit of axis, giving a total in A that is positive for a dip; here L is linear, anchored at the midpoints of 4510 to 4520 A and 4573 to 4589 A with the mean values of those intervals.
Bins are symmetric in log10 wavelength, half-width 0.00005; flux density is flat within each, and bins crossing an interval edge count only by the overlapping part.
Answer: 2.44 A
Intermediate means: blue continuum 0.716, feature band 0.673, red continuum 0.703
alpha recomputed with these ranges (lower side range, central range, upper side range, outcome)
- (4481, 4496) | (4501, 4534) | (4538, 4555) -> -0.8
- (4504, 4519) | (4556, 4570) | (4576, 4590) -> 0.1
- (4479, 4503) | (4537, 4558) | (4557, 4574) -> 0.8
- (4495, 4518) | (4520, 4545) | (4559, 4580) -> 1.2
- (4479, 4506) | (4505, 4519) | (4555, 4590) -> -0.2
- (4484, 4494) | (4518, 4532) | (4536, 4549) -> -0.5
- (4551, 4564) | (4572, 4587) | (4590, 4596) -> -0.4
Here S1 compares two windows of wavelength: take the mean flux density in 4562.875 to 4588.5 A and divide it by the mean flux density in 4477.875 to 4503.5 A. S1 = 1.0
